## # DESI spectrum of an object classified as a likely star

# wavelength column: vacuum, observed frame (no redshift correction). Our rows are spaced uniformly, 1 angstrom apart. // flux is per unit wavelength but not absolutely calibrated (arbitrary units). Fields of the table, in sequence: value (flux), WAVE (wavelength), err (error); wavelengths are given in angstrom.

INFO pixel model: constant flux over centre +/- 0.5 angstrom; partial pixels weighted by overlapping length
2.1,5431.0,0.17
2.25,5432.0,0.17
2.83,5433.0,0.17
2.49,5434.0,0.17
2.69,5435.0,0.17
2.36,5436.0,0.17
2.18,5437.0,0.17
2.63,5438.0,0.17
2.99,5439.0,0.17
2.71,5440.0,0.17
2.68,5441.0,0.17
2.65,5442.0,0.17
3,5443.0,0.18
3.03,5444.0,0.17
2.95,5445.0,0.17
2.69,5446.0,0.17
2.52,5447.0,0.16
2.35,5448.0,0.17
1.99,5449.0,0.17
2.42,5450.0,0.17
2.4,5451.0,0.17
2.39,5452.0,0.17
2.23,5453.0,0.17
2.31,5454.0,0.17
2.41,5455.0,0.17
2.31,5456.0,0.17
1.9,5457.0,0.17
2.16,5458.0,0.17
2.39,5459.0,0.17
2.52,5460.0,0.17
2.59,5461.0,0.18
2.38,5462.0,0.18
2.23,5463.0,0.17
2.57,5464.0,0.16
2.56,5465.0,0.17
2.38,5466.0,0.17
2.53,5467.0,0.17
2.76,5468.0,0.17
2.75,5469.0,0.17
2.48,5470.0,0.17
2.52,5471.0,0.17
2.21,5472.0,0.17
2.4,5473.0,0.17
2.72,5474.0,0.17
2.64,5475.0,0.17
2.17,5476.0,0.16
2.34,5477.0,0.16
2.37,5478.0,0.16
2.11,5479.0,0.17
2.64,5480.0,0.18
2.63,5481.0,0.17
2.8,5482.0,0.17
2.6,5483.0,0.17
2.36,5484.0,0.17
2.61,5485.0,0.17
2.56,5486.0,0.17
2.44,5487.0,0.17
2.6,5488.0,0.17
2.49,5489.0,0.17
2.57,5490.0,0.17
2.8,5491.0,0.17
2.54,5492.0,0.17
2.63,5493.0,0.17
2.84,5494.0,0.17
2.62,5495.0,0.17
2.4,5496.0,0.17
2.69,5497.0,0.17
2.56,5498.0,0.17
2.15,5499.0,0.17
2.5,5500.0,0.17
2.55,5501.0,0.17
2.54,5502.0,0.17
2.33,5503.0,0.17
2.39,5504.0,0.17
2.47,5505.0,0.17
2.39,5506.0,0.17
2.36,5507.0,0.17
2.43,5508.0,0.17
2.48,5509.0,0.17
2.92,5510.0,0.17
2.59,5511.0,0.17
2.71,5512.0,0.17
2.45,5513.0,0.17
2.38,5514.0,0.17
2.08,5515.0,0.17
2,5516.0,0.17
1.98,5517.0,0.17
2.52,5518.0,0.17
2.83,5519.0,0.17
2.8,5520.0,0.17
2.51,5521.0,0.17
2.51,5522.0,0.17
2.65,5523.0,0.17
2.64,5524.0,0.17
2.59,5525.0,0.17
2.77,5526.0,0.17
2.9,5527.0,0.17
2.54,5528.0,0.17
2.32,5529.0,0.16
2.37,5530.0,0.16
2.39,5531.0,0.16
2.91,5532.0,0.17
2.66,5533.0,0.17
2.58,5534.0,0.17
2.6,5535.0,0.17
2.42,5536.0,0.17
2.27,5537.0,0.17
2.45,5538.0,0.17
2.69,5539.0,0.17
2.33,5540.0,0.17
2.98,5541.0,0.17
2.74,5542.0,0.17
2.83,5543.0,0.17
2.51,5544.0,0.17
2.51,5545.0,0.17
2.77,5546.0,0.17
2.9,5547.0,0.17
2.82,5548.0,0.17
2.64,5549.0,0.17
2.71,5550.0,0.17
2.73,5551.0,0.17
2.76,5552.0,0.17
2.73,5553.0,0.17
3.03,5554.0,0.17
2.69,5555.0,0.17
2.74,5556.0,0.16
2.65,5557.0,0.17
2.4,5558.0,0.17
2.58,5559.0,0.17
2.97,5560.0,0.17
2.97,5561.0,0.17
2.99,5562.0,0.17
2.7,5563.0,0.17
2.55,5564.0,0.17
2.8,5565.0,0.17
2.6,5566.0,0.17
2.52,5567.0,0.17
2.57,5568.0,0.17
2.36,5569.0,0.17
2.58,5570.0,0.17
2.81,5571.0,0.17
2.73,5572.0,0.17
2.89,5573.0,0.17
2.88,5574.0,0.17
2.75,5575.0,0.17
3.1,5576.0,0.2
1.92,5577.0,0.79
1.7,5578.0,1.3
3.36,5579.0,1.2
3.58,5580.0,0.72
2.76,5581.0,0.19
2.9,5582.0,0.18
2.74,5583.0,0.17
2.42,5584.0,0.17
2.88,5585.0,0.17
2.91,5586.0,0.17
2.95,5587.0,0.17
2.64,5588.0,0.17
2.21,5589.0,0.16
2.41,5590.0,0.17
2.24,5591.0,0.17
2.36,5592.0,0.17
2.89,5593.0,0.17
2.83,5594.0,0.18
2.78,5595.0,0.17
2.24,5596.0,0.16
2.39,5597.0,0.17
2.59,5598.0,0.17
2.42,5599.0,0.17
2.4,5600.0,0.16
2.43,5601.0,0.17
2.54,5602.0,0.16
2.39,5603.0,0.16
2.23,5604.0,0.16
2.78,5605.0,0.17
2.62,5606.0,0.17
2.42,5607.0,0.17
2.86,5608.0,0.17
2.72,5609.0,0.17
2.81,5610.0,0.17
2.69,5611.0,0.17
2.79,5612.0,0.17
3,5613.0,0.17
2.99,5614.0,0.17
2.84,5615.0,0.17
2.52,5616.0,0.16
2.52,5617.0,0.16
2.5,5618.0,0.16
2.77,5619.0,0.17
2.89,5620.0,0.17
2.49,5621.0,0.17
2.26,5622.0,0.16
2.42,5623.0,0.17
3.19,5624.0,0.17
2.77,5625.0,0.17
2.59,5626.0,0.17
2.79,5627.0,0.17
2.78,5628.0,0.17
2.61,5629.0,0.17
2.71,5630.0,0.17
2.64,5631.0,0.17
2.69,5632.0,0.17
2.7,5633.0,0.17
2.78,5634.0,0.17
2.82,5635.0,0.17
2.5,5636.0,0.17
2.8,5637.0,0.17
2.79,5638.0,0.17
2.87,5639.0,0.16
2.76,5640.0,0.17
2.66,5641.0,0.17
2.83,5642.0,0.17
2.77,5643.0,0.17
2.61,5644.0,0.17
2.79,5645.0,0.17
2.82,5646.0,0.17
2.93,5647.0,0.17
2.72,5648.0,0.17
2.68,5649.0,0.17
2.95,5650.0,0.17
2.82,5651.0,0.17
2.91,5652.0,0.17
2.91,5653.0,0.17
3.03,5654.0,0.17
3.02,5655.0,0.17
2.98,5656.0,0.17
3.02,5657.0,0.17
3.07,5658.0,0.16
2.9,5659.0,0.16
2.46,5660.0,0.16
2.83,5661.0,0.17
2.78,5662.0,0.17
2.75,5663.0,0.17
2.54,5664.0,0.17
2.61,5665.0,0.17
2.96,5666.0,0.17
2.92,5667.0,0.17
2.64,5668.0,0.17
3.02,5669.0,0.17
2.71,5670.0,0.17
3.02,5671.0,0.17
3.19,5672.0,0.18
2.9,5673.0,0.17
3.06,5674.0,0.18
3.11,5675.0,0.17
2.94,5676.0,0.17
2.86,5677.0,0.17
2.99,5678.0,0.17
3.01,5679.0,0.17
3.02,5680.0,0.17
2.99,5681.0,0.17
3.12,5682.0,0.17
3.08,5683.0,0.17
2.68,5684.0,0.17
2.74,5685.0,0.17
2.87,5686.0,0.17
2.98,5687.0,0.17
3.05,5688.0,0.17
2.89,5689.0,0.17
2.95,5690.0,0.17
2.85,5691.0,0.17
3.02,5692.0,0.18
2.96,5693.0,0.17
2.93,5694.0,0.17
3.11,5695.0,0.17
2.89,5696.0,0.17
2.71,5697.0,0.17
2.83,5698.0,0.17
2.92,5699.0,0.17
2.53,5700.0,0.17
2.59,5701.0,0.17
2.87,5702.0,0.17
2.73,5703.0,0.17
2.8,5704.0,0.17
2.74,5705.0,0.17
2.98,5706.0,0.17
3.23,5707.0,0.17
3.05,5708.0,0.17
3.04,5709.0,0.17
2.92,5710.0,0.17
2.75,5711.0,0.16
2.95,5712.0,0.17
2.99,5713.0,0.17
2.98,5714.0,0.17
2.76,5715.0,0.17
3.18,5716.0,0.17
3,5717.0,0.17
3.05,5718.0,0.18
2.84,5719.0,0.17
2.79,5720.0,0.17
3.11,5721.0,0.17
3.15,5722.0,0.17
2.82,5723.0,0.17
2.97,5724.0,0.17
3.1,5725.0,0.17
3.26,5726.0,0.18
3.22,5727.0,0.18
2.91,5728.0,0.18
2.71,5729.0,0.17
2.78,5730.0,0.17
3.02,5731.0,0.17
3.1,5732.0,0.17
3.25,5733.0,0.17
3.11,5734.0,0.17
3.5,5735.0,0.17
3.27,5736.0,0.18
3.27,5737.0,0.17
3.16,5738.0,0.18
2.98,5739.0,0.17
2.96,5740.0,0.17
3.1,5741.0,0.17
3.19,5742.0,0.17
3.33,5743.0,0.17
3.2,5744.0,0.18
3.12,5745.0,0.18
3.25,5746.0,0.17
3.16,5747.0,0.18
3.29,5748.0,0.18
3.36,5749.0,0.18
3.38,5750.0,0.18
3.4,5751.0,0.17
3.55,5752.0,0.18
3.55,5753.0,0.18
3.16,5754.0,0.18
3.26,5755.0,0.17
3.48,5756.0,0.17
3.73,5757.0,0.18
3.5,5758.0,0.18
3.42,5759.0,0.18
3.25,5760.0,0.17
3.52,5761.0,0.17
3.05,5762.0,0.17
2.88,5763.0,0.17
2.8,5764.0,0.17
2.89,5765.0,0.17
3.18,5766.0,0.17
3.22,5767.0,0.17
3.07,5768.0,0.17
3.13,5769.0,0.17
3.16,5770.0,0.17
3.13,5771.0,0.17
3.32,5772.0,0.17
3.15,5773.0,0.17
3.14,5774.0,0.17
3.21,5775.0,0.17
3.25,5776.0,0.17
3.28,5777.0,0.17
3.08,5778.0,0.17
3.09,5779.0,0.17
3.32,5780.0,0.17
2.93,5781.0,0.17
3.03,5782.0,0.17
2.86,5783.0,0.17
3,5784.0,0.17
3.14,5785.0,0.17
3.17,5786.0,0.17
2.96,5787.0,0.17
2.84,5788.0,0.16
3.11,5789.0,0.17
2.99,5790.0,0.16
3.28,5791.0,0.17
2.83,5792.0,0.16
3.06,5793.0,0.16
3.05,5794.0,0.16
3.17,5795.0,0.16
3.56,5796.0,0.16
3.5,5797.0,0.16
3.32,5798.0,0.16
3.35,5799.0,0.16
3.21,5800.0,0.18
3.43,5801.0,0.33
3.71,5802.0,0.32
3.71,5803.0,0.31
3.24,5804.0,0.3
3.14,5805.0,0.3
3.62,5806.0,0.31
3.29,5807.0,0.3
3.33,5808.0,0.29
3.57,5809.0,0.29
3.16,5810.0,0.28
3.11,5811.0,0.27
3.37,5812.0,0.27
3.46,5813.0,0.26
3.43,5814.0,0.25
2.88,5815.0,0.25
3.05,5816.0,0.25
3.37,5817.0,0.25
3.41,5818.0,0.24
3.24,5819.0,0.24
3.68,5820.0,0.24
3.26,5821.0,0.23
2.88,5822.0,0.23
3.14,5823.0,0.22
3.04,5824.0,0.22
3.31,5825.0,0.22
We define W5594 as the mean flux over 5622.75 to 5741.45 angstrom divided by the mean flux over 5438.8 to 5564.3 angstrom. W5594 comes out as 1.14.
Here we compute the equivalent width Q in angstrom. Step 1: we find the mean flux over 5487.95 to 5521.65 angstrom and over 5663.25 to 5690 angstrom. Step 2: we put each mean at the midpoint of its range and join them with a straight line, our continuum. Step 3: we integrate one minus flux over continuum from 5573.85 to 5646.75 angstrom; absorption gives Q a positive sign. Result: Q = 2.3 angstrom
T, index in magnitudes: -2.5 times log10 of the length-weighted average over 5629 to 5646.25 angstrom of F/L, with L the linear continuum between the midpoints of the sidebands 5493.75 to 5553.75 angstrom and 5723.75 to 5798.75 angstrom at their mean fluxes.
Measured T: 0.05 mag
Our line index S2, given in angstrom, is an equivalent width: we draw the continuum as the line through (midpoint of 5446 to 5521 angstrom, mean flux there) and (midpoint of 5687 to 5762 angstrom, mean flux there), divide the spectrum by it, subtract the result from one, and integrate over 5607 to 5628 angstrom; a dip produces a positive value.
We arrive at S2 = 0.7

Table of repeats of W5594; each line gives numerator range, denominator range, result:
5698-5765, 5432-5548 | 1.22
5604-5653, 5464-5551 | 1.07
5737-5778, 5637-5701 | 1.12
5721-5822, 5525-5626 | 1.21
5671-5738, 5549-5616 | 1.11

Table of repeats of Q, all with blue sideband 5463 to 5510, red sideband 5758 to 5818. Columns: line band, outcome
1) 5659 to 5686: 0.5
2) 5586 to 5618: 2.0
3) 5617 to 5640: 1.2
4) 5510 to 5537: 0.7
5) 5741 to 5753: -0.7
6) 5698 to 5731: 1.2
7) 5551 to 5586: -0.3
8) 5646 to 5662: 0.1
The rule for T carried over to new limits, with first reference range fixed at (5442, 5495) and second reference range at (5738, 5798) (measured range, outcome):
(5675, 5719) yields 0.038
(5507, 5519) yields 0.075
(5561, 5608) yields 0.053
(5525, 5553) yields 0.011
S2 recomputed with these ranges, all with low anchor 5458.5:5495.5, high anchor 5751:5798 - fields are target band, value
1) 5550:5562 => -0.3 angstrom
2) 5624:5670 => 1.7 angstrom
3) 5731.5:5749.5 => -0.5 angstrom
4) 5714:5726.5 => 0.3 angstrom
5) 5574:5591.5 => 0.5 angstrom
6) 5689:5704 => 0.8 angstrom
